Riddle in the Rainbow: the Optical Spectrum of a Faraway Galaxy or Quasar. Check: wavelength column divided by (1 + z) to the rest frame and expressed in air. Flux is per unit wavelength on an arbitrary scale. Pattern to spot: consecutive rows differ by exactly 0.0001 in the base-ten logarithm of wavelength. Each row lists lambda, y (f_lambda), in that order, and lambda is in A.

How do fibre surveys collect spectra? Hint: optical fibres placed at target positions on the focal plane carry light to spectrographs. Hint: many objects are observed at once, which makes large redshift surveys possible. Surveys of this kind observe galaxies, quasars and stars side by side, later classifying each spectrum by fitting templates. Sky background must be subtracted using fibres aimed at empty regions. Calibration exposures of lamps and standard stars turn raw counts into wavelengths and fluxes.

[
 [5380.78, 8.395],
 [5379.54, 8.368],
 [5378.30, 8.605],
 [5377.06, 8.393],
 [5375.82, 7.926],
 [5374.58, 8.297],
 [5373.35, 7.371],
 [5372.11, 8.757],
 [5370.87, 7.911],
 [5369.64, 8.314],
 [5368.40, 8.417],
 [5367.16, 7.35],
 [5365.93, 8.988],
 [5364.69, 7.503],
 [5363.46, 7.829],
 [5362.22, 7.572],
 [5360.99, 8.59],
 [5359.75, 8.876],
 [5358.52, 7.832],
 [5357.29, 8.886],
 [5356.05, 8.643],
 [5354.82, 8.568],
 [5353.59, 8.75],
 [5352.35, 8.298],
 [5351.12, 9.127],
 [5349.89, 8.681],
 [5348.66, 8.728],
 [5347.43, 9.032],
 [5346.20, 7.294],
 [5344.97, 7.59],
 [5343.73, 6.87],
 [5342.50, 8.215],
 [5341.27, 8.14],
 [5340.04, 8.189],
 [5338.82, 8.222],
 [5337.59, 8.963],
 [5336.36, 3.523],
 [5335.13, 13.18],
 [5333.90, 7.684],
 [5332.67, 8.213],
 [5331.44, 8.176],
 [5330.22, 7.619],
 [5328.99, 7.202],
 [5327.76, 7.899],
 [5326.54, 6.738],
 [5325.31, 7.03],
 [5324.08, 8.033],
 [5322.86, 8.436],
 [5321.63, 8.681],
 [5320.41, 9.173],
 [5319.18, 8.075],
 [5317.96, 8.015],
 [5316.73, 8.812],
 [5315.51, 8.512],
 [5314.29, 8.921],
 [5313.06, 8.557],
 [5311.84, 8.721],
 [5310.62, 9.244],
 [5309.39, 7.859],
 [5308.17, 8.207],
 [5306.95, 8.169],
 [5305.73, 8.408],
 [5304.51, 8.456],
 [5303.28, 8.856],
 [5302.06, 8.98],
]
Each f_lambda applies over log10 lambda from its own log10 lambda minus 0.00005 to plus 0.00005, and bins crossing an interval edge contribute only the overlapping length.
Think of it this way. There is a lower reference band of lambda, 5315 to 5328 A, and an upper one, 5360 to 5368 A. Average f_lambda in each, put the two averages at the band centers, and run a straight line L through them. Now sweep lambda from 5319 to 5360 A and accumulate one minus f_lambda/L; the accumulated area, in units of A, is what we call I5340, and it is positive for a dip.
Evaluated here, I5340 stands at -0.5 A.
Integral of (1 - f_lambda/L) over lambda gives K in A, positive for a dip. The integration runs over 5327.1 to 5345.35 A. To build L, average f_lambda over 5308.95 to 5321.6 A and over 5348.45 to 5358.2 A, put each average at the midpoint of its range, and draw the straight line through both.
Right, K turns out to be 1.4 A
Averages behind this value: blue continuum 8.6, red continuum 8.68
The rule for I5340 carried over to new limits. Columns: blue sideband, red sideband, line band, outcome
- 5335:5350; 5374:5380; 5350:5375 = -0.4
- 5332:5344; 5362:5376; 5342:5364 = -0.6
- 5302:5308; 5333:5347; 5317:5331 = 0.5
